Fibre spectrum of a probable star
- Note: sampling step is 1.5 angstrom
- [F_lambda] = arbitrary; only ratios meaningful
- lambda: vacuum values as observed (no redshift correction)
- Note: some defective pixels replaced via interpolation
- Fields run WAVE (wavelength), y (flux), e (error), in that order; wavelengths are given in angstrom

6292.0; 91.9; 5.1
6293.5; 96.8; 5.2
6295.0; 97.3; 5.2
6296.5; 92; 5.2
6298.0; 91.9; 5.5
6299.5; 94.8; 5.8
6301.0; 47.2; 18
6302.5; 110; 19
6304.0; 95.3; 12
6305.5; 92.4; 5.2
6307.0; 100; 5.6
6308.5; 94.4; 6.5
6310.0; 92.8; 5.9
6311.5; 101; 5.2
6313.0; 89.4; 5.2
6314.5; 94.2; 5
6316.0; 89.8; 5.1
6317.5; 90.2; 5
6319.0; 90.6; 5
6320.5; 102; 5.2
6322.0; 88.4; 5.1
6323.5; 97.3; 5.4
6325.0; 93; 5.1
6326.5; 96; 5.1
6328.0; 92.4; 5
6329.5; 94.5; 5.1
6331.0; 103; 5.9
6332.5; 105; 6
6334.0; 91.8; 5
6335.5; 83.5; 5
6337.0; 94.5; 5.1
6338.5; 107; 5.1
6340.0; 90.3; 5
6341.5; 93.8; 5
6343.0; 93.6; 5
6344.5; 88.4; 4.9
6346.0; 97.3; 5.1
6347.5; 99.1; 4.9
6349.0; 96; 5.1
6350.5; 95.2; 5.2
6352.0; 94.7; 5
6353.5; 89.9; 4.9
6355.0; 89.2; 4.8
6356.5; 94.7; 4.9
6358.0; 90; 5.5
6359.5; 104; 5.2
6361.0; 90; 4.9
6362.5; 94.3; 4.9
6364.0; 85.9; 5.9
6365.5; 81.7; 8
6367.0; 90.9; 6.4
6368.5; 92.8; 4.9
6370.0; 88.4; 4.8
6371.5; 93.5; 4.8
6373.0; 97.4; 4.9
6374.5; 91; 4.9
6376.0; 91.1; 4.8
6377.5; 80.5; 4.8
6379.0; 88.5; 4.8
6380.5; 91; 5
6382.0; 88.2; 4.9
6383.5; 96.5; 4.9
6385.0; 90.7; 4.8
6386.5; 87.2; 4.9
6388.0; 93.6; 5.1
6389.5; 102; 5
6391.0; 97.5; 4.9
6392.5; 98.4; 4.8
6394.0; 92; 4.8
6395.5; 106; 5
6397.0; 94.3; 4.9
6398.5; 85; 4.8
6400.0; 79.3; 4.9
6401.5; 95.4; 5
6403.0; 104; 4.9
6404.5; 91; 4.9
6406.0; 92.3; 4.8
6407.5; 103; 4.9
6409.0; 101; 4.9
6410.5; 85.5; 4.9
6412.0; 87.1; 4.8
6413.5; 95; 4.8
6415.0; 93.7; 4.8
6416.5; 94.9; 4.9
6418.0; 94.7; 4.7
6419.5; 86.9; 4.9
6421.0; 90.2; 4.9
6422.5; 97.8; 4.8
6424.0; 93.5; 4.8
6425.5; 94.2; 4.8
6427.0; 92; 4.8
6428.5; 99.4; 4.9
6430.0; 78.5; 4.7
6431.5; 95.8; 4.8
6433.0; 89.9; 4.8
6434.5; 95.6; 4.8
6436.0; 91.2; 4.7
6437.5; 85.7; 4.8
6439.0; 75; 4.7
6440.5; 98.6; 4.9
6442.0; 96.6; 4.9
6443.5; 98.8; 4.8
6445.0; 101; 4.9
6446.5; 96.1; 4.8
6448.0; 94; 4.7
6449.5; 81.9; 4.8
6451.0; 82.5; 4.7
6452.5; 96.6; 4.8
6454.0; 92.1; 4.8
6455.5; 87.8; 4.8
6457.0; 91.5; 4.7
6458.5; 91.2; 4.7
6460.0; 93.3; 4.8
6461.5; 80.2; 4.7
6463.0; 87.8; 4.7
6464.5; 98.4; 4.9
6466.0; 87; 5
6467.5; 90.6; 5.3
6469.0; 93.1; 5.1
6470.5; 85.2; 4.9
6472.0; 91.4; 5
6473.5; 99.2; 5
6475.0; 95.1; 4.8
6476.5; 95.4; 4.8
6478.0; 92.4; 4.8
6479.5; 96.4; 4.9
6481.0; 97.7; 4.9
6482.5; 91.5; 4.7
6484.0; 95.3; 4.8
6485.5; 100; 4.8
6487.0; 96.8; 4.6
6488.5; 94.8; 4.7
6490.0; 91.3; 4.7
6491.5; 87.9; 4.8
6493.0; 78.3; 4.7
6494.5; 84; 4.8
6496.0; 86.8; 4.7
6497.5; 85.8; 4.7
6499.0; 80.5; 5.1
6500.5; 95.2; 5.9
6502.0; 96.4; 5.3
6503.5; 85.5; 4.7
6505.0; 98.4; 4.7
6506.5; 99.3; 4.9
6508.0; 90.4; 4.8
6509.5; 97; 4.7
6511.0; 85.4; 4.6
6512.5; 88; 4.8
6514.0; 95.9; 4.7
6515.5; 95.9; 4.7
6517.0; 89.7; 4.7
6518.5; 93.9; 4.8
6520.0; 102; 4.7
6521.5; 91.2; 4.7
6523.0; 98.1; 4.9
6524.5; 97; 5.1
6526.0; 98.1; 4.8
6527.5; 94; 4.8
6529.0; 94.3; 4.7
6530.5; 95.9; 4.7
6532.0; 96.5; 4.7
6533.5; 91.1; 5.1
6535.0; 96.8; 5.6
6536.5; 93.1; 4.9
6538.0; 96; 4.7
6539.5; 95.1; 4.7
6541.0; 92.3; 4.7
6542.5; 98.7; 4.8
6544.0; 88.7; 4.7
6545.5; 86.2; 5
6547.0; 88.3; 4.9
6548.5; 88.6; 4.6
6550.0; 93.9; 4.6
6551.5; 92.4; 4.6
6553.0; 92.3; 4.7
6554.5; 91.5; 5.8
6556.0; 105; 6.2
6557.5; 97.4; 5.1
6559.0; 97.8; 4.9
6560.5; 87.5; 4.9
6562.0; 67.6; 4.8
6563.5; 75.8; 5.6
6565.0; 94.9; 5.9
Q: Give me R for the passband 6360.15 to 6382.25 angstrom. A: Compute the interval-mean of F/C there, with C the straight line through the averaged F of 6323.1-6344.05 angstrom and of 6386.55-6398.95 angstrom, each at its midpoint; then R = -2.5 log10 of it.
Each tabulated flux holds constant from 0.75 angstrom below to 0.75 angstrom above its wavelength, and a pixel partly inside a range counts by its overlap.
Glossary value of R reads 0.07 mag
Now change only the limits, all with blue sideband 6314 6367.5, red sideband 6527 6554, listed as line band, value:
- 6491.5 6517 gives 0.04 mag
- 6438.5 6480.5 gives 0.02 mag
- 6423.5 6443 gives 0.02 mag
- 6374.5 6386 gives 0.05 mag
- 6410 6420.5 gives 0.03 mag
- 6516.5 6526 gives -0.03 mag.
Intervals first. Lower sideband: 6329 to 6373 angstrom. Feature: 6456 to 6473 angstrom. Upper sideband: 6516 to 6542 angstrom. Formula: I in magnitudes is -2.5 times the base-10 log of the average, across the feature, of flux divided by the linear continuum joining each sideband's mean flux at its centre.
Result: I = 0.05 mag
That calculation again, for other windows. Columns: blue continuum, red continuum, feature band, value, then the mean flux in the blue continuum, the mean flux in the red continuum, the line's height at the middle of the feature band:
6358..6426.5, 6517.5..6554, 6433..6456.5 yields 0.02 mag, 92.7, 93.9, 93.1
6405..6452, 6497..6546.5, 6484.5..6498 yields 0.04 mag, 92.4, 93.4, 93.1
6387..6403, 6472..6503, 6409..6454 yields 0.02 mag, 94.7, 92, 93.6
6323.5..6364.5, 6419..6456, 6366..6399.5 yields 0.01 mag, 94.4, 91.7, 93.3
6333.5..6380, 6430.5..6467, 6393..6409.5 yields -0.04 mag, 92.2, 91.1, 91.7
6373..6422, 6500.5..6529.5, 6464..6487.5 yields 0.00 mag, 92.8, 94.3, 93.8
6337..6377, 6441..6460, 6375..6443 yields 0.00 mag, 93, 92.6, 92.8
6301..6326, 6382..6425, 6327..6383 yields 0.01 mag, 93.6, 93.8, 93.7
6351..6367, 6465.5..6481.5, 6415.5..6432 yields 0.00 mag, 91.5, 93.1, 92.4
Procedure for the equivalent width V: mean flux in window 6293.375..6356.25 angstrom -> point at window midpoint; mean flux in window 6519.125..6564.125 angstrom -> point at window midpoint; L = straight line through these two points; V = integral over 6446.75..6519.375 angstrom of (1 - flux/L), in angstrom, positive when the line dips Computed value 1.29 angstrom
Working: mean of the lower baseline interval 93.7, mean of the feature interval 91.4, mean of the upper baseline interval 92.8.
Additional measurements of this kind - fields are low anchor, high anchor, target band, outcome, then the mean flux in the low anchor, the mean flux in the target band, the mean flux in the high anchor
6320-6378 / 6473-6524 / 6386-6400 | -0.18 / 93.4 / 94.4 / 92.7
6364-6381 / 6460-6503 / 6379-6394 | -0.63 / 89.5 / 93.5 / 91.2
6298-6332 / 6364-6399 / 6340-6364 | -0.29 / 93.2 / 93.6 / 92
